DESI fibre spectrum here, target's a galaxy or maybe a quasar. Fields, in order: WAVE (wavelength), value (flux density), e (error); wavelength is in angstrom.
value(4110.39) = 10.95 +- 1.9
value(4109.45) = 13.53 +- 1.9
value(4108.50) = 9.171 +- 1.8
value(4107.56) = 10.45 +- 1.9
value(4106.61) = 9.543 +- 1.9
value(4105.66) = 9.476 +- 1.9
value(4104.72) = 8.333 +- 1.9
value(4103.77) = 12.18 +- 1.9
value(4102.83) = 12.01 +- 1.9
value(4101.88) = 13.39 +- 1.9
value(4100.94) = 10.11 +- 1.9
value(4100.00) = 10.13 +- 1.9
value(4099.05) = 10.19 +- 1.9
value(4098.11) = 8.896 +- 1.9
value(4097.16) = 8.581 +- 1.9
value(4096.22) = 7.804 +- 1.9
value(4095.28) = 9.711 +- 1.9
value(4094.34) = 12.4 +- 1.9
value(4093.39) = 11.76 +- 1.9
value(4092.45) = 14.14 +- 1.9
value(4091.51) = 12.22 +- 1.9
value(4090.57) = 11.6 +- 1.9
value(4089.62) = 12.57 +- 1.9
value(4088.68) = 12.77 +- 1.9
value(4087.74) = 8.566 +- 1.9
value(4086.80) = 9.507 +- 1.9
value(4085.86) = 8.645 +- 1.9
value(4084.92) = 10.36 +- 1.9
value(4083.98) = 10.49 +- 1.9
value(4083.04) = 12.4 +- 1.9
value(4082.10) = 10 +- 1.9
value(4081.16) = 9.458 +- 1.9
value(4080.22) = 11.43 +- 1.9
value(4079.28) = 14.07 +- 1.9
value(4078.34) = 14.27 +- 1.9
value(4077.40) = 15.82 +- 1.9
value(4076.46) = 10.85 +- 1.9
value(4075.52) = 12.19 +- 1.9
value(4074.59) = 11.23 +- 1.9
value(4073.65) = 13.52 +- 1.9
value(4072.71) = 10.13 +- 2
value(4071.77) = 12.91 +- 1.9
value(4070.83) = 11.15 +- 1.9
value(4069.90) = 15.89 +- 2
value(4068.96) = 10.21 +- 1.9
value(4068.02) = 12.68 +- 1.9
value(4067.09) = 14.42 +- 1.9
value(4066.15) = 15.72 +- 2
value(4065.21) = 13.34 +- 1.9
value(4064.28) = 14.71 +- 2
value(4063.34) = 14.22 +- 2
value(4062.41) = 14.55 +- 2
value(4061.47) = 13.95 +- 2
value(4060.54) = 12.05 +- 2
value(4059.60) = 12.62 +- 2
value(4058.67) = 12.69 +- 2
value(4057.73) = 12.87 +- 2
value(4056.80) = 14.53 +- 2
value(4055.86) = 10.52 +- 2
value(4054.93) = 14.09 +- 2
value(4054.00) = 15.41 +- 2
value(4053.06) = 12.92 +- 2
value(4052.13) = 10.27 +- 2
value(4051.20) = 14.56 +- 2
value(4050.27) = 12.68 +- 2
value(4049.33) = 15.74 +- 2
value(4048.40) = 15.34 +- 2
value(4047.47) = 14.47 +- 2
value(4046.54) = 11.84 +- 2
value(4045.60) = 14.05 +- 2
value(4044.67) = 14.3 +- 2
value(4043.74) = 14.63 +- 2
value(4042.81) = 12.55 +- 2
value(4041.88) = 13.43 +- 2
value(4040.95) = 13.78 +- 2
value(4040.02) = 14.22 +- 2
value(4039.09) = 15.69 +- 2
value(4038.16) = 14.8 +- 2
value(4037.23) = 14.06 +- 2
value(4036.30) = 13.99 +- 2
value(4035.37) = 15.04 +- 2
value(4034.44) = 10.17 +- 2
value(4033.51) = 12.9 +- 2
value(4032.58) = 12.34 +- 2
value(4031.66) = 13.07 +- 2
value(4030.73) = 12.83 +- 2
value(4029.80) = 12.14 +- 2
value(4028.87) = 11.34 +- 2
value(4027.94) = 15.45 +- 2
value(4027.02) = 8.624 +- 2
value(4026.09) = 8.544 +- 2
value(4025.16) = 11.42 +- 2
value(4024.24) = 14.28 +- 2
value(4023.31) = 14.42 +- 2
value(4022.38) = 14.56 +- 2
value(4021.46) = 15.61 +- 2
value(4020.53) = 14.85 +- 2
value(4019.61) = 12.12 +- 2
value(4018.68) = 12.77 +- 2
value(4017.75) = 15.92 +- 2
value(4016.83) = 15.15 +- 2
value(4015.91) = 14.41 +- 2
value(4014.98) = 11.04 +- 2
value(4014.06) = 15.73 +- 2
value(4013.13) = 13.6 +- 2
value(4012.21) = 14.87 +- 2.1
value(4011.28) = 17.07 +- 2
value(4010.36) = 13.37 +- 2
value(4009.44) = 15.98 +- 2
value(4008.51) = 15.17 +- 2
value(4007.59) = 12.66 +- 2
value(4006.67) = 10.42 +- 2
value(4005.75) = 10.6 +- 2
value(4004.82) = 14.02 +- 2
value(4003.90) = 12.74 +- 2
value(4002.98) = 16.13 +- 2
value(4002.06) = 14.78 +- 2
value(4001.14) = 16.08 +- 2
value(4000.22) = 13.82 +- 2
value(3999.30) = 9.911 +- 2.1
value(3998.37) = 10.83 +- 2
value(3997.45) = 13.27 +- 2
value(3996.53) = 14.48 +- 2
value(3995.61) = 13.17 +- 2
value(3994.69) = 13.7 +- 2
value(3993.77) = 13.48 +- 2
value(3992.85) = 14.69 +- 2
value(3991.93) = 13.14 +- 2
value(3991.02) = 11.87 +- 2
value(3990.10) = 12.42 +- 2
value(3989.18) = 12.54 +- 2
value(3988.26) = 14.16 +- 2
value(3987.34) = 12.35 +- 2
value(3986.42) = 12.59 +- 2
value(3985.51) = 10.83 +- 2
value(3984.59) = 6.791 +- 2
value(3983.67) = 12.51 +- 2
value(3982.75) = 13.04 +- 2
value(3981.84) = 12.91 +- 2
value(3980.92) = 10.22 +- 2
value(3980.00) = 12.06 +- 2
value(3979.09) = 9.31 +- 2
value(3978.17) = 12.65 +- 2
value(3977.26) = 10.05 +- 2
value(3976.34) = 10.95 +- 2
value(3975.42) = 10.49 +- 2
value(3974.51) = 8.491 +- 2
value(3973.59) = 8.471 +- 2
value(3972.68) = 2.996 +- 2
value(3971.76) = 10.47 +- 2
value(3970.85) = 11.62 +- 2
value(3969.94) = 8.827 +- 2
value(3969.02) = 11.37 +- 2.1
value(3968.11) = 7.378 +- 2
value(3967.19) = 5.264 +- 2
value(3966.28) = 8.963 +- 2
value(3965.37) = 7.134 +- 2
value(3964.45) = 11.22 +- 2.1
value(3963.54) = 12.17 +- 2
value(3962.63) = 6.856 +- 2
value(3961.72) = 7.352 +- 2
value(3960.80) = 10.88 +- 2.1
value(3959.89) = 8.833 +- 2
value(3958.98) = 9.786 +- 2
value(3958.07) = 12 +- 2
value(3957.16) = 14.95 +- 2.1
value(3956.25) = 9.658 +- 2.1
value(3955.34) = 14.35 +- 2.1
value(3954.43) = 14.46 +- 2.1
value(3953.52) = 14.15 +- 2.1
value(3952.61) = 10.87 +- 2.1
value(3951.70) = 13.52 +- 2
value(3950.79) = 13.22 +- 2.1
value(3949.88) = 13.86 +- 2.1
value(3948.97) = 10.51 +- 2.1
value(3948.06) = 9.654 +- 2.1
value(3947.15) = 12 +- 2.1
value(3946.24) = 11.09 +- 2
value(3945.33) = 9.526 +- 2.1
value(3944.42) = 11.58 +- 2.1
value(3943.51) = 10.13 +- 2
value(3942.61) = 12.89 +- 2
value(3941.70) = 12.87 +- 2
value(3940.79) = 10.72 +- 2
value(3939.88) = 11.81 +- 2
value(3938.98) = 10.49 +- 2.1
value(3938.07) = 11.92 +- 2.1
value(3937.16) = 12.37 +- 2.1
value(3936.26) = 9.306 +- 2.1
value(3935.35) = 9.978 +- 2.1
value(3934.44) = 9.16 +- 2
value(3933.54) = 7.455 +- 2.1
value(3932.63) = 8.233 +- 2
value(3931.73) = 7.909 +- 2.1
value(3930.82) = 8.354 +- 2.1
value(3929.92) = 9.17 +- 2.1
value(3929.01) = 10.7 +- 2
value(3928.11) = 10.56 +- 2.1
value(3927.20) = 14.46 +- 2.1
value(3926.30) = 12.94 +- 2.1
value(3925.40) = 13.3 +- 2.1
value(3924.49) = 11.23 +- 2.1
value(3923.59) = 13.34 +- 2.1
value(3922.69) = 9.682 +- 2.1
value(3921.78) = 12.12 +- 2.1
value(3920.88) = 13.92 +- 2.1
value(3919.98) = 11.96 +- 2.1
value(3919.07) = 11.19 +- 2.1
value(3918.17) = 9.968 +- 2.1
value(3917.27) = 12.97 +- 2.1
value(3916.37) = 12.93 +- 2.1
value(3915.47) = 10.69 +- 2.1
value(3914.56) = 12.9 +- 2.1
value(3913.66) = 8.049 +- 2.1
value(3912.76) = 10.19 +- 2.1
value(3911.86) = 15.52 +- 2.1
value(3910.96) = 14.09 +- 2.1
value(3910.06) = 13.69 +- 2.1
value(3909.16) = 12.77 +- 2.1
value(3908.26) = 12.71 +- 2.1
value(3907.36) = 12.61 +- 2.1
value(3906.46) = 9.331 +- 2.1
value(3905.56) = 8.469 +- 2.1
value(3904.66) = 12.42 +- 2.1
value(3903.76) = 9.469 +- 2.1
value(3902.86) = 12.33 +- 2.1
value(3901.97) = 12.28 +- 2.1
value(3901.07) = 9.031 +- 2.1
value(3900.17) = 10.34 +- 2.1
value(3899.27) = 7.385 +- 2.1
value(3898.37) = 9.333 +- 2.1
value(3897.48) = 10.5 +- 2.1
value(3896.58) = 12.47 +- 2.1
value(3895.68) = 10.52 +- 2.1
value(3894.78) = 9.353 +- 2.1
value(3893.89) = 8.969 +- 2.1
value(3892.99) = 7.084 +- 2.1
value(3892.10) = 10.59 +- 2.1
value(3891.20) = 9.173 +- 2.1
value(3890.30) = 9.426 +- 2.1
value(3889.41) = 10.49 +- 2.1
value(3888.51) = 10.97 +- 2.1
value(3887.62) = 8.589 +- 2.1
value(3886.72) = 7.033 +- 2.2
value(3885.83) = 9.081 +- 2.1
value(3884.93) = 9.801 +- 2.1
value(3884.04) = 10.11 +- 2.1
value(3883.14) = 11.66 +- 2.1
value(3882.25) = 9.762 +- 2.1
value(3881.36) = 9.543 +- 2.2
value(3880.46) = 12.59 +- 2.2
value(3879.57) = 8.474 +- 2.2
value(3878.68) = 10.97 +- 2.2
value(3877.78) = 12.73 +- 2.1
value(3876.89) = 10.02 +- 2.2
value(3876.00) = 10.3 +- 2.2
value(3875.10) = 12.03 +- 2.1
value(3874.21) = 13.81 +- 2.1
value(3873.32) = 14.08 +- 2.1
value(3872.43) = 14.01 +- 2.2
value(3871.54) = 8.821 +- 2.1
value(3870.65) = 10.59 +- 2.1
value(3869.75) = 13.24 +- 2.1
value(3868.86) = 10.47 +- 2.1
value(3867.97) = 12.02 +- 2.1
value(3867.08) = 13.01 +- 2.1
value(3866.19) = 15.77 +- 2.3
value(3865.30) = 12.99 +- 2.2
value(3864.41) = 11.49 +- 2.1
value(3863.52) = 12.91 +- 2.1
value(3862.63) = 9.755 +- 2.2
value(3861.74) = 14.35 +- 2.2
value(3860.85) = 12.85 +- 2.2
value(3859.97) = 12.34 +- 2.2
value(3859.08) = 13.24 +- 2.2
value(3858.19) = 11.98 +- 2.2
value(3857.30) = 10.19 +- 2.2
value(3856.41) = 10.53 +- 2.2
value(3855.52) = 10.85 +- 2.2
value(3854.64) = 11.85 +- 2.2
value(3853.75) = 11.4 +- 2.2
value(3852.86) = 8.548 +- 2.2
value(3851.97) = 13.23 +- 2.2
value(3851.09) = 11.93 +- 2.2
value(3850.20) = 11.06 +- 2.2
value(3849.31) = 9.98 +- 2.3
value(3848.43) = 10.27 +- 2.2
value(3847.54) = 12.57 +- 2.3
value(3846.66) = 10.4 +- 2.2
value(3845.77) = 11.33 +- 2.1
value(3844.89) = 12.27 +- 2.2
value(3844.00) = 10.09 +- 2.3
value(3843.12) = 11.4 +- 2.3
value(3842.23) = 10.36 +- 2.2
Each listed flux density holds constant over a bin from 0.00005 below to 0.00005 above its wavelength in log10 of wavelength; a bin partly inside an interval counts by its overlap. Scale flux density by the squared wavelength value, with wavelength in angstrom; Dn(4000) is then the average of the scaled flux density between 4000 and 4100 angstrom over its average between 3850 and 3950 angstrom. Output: 1.25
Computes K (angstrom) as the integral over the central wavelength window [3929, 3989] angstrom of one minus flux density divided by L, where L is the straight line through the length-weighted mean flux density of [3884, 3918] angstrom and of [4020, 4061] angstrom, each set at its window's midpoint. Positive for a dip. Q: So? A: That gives 5.90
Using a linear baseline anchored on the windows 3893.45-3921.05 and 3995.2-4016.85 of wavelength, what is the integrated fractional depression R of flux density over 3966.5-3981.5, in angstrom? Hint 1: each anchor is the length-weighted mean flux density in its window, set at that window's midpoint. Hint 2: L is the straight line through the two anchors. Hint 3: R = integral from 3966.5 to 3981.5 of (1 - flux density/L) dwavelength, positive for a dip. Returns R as 4.0 angstrom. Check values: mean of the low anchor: 11.2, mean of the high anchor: 13.7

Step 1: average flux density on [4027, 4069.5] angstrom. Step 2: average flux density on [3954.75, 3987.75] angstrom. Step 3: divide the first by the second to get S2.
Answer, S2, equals 1.32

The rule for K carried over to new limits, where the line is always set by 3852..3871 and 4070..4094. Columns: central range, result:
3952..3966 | 1.0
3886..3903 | 3.1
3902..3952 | 2.3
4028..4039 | -1.3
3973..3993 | 0.8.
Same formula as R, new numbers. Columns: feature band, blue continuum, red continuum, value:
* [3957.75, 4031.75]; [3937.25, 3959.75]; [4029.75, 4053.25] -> 4.5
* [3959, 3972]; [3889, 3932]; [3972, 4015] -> 3.0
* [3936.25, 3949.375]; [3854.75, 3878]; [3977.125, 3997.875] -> 1.1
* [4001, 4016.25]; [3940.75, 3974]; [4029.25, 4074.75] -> -2.4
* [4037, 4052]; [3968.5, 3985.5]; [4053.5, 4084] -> -2.3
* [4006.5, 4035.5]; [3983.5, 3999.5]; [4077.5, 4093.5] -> -3.0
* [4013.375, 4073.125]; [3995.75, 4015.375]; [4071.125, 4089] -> -4.1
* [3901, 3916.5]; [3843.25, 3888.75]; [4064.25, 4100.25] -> -0.4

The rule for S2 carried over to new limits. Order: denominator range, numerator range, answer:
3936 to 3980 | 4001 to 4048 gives 1.28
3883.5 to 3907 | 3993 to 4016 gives 1.39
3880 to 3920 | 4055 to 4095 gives 1.16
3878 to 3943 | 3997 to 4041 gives 1.25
